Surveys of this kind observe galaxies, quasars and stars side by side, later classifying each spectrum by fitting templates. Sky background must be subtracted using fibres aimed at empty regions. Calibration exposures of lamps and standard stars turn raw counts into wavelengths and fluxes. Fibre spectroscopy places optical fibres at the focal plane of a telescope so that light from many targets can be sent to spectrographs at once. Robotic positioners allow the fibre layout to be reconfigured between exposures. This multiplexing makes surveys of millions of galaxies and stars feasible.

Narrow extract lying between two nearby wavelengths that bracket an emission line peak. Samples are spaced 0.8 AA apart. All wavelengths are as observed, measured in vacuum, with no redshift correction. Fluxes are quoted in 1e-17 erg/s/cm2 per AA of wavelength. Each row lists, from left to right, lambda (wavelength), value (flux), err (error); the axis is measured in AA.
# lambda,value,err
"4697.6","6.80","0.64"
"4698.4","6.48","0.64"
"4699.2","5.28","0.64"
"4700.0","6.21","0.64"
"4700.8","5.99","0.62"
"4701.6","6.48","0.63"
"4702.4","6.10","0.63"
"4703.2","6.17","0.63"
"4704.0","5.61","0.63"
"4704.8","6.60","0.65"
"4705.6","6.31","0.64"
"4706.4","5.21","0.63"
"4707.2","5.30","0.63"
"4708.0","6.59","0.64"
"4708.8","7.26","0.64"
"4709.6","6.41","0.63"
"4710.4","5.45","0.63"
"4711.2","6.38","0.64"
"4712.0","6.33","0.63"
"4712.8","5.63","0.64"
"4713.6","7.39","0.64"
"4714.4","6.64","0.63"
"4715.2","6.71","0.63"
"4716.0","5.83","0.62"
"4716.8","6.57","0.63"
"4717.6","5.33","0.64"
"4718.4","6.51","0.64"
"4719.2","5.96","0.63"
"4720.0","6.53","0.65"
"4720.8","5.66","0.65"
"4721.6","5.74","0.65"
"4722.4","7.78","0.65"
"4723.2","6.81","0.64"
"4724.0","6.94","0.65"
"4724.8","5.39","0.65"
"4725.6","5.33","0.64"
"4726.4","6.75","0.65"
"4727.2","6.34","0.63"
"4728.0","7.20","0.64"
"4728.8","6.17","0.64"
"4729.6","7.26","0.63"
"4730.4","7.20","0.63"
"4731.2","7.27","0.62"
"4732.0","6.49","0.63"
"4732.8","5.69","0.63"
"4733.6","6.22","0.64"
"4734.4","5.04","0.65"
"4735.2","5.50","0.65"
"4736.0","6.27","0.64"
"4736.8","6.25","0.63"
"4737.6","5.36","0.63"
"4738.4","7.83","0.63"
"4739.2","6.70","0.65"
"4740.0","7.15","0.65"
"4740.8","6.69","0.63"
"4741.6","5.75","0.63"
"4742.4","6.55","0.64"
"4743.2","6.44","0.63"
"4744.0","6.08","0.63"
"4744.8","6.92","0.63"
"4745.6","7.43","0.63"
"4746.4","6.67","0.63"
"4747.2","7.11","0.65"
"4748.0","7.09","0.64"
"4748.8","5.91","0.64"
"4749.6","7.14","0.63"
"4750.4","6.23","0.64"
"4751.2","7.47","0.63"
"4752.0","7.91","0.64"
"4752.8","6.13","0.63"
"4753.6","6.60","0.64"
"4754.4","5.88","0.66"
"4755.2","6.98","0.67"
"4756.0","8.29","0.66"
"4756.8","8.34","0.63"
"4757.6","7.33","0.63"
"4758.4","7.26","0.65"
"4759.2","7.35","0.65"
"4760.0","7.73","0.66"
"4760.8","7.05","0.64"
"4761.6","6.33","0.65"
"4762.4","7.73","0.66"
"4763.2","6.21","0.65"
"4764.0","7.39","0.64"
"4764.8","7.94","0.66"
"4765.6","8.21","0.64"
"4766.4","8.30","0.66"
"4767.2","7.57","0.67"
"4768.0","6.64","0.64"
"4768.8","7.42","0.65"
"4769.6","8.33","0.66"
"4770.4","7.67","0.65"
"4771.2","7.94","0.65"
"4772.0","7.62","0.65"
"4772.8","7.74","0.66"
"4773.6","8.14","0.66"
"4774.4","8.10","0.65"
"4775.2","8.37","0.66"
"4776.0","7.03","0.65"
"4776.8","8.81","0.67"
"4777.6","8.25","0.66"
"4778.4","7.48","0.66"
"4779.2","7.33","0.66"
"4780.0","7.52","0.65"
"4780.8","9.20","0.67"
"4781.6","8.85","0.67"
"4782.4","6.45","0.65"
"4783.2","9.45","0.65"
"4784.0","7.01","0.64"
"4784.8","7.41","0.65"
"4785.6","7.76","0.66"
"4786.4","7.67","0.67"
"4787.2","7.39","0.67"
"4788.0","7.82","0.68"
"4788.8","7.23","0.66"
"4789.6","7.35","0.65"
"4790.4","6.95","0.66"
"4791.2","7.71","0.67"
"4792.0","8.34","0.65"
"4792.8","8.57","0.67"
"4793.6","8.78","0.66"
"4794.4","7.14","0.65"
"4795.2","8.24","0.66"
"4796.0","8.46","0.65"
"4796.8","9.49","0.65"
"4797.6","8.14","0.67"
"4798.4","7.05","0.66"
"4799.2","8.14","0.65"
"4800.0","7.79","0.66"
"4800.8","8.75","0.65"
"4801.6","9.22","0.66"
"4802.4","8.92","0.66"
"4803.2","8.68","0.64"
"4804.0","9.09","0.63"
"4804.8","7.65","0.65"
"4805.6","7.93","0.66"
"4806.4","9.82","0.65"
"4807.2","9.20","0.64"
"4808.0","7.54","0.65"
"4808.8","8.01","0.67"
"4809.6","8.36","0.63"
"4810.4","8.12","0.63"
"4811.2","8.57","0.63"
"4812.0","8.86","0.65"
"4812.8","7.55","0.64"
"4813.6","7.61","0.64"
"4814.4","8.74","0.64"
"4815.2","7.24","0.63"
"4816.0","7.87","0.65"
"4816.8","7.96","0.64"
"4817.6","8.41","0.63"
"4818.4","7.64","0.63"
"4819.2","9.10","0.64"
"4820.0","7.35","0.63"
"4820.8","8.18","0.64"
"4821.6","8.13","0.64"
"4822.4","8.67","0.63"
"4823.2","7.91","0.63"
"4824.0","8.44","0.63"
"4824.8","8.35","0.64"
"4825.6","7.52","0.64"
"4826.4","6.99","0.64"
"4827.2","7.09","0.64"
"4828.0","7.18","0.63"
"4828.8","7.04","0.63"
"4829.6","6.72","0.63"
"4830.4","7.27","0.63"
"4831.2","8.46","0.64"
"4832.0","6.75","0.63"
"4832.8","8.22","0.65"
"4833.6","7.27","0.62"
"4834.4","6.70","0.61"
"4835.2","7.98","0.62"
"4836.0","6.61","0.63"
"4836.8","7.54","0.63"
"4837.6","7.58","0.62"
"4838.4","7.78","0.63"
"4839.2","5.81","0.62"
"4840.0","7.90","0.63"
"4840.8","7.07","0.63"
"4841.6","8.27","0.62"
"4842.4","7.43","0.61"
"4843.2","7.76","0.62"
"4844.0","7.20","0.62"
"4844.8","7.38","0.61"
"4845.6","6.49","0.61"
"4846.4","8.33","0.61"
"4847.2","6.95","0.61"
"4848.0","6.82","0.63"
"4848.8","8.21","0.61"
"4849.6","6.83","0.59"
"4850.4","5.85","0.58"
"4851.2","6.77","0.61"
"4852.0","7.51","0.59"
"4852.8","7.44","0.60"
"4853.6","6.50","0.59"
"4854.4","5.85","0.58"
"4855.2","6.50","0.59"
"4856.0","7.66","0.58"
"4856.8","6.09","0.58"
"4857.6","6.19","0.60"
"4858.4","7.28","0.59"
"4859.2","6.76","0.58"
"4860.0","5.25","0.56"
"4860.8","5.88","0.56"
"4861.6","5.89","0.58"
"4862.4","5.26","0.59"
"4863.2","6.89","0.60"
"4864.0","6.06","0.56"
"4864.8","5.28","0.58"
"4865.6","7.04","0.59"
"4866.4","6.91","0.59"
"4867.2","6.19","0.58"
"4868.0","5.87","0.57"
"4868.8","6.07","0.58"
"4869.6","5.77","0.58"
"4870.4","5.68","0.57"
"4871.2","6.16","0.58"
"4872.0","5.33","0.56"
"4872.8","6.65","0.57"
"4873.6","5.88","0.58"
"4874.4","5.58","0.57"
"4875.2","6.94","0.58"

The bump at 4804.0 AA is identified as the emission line C III] 1909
